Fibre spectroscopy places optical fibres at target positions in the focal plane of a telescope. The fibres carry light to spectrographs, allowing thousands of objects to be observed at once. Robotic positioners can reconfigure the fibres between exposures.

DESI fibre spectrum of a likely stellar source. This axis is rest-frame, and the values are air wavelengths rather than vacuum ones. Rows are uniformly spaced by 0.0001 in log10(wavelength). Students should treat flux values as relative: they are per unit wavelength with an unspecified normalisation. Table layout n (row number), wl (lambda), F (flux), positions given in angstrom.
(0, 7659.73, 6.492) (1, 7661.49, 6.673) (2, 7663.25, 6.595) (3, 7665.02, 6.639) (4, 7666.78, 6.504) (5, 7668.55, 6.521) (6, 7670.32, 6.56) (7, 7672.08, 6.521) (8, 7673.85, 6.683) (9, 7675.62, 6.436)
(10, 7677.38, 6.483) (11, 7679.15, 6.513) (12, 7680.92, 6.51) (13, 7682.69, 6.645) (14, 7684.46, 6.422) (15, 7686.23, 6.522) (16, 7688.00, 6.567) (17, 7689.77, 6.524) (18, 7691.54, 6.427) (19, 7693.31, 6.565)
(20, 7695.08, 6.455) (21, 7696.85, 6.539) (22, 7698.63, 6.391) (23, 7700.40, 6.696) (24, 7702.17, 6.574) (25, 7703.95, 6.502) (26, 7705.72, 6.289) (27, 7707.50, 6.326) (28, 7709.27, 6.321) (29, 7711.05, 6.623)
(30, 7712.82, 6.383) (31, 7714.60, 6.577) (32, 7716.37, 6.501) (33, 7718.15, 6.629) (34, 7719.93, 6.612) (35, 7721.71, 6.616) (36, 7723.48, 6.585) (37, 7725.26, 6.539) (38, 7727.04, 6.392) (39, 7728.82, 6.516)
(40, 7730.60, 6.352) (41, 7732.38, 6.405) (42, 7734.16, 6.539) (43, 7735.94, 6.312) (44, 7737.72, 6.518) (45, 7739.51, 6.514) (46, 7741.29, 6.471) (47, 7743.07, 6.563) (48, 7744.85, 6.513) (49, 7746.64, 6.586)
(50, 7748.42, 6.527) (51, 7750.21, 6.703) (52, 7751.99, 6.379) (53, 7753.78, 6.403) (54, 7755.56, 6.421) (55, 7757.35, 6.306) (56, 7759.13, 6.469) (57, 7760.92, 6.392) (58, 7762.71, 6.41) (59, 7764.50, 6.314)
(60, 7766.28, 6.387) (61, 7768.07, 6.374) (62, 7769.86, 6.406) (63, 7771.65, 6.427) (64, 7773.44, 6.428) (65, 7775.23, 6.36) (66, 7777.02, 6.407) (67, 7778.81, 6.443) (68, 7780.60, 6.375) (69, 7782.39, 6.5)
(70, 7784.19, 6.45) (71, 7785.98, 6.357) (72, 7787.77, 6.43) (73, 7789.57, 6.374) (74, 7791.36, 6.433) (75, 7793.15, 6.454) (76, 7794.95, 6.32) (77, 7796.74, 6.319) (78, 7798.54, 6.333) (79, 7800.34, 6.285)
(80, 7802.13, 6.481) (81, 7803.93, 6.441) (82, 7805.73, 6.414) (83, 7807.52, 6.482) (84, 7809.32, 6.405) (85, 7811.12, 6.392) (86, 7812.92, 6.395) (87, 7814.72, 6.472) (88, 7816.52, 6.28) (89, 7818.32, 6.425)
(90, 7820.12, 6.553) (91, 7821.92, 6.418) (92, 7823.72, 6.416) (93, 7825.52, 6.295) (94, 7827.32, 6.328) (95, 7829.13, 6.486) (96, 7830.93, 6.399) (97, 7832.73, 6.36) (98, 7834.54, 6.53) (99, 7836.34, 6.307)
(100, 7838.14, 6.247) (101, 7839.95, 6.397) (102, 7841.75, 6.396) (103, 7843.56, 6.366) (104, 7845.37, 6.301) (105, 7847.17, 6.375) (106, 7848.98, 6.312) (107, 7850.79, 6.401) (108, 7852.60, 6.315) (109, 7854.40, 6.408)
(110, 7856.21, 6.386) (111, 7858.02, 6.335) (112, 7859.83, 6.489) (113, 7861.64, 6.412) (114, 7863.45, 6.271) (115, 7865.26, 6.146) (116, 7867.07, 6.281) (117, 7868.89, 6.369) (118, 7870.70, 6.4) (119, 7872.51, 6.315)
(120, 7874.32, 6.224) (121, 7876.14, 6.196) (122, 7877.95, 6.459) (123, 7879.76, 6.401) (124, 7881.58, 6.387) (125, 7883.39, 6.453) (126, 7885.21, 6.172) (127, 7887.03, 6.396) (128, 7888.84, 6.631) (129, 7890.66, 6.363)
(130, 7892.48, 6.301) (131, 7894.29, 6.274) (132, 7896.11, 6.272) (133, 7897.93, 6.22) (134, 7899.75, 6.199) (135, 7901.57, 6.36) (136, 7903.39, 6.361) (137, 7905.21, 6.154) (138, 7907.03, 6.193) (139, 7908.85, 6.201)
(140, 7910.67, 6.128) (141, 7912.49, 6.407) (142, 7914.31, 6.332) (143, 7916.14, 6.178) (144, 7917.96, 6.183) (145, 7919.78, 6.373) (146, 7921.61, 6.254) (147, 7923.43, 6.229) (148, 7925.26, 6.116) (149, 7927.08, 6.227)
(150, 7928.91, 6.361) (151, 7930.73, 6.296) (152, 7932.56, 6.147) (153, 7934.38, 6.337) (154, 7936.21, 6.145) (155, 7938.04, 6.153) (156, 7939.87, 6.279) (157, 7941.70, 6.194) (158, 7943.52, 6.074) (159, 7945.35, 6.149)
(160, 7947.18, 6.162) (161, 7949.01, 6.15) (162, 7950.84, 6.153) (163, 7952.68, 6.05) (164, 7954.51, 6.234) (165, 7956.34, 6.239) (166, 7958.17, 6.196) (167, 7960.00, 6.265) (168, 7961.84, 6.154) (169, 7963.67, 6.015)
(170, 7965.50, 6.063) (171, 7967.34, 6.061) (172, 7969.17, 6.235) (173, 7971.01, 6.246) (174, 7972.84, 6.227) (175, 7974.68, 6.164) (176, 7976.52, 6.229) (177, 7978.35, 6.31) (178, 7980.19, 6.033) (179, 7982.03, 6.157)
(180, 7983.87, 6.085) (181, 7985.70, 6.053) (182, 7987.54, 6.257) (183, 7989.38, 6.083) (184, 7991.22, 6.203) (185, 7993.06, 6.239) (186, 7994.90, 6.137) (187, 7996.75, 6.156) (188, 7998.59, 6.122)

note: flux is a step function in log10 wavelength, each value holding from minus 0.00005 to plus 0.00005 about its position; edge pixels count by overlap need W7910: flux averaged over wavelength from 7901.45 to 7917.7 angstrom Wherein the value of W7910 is 6.25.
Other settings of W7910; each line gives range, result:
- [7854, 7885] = 6.34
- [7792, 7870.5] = 6.38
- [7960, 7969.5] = 6.11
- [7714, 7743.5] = 6.51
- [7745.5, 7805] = 6.41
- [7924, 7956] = 6.19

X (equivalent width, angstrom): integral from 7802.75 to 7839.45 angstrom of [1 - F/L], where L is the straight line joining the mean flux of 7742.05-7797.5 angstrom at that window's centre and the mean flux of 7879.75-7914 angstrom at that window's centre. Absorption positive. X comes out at -0.14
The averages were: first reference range 6.43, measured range 6.4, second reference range 6.31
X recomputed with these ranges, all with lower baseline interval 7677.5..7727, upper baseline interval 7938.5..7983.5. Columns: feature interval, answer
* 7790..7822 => -0.2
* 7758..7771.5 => 0.1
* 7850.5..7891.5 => -0.5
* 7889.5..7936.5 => -0.2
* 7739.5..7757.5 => -0.1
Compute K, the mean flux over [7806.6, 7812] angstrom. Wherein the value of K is 6.43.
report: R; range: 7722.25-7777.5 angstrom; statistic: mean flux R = 6.45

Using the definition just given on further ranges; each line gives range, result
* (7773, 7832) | 6.4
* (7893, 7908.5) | 6.25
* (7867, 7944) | 6.28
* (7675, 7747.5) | 6.5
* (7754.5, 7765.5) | 6.39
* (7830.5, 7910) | 6.33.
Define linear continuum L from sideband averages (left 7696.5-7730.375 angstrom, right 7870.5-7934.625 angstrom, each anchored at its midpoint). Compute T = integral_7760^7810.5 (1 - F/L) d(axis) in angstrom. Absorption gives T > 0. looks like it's 0.2 angstrom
